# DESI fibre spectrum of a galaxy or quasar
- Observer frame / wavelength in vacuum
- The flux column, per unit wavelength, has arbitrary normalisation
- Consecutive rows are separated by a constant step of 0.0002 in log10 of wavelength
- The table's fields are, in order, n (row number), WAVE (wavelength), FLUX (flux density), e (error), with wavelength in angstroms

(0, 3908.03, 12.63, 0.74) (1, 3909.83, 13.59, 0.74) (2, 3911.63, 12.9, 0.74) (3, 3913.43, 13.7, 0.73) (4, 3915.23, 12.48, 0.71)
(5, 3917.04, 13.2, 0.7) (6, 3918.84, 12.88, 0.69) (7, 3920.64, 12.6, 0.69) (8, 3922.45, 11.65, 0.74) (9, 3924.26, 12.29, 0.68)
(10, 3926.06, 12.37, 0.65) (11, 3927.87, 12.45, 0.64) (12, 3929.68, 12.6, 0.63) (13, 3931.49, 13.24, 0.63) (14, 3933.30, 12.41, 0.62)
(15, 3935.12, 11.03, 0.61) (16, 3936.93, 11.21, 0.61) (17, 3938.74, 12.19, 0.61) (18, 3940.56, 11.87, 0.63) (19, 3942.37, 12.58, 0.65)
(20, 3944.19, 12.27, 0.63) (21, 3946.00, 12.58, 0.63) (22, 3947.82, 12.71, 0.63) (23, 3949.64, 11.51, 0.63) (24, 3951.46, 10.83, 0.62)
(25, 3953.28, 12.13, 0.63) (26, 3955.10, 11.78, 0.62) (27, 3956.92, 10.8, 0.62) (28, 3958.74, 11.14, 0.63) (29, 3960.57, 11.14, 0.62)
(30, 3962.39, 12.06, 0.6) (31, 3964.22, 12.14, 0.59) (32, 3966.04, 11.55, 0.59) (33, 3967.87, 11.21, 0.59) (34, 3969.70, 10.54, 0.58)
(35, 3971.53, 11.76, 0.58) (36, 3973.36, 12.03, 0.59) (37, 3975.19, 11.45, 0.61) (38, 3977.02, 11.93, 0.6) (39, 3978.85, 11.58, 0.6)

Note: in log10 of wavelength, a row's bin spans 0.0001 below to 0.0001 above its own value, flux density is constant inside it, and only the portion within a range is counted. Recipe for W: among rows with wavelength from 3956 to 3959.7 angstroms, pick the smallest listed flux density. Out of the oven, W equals 10.8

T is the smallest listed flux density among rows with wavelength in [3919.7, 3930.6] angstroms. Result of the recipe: 11.65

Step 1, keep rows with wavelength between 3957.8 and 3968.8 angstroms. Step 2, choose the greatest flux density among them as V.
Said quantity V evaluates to 12.14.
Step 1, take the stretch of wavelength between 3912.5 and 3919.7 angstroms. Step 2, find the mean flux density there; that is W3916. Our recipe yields 13.1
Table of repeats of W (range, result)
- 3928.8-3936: 11.03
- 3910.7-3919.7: 12.48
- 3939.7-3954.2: 10.83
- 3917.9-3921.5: 12.6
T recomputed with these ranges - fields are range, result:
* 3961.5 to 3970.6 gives 10.54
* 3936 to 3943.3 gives 11.21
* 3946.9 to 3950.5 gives 11.51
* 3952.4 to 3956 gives 11.78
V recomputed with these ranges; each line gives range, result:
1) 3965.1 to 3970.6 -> 11.55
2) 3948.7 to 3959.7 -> 12.13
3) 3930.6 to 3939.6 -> 13.24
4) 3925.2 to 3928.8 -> 12.45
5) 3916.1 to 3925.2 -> 13.2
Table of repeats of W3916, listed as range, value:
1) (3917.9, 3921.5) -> 12.8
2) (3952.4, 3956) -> 12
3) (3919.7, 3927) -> 12.2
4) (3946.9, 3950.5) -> 12.1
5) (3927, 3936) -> 12.3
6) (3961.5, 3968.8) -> 11.7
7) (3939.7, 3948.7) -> 12.4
